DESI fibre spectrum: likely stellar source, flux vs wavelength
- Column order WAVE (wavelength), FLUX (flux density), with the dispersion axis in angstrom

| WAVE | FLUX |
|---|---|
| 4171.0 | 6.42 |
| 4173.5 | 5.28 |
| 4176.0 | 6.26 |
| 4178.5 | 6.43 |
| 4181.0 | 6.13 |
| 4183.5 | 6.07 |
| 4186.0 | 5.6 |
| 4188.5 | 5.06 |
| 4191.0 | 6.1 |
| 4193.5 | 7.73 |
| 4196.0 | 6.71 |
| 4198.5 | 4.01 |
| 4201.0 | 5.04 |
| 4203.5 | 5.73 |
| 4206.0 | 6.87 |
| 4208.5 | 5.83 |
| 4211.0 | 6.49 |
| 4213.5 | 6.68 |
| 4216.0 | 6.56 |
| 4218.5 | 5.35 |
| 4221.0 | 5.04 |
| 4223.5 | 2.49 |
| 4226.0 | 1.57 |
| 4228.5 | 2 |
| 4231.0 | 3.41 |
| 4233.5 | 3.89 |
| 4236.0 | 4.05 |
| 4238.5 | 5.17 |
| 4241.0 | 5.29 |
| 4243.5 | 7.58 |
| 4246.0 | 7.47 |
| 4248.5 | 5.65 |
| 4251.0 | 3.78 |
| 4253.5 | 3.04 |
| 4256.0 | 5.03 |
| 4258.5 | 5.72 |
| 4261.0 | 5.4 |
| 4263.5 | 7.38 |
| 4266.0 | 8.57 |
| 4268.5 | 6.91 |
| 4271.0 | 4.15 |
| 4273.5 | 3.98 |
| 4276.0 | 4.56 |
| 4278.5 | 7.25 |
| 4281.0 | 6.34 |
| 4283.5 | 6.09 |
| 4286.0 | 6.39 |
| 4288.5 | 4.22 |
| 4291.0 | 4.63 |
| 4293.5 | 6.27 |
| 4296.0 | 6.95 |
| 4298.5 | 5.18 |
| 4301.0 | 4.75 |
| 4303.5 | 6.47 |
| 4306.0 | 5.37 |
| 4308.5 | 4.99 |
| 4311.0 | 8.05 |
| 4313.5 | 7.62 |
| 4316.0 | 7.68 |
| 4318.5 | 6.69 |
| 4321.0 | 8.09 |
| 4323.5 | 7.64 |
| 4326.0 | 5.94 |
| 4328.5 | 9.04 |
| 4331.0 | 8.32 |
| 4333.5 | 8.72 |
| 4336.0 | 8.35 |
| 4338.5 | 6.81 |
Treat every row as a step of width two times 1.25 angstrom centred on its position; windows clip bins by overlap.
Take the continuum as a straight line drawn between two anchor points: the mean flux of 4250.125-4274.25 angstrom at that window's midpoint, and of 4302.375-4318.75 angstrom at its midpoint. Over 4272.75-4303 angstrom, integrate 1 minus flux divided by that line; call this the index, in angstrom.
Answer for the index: 2.51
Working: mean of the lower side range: 5.45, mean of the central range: 5.6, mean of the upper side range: 6.7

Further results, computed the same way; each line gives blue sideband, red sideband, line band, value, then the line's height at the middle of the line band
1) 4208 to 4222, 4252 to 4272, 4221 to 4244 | 7.9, 5.93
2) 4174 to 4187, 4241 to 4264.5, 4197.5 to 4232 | 6.3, 5.86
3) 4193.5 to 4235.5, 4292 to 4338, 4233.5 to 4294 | 3.5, 5.94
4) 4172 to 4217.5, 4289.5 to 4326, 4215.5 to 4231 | 6.2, 6.13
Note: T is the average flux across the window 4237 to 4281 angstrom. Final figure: 5.71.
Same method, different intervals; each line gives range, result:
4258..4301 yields 5.85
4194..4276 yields 5.23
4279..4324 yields 6.29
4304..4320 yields 6.74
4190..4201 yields 6.01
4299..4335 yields 7.07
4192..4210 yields 6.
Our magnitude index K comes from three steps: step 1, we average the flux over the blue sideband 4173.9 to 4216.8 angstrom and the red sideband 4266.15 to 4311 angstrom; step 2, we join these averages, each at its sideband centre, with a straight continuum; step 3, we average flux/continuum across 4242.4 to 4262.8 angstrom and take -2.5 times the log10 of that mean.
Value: 0.066 mag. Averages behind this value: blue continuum 6.06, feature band 5.49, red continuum 5.7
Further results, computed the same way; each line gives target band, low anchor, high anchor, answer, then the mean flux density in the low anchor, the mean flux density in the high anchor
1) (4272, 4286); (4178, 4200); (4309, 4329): 0.225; 5.96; 7.44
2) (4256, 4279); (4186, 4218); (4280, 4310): -0.025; 6.03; 5.65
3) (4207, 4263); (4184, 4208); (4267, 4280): 0.150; 5.88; 5.45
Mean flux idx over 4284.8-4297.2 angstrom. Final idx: 5.68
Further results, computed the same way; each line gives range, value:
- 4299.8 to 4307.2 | 5.54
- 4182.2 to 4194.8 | 6.11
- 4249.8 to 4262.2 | 4.59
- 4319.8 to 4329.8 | 7.68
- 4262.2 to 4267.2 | 7.94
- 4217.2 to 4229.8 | 3.3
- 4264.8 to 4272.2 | 6.55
